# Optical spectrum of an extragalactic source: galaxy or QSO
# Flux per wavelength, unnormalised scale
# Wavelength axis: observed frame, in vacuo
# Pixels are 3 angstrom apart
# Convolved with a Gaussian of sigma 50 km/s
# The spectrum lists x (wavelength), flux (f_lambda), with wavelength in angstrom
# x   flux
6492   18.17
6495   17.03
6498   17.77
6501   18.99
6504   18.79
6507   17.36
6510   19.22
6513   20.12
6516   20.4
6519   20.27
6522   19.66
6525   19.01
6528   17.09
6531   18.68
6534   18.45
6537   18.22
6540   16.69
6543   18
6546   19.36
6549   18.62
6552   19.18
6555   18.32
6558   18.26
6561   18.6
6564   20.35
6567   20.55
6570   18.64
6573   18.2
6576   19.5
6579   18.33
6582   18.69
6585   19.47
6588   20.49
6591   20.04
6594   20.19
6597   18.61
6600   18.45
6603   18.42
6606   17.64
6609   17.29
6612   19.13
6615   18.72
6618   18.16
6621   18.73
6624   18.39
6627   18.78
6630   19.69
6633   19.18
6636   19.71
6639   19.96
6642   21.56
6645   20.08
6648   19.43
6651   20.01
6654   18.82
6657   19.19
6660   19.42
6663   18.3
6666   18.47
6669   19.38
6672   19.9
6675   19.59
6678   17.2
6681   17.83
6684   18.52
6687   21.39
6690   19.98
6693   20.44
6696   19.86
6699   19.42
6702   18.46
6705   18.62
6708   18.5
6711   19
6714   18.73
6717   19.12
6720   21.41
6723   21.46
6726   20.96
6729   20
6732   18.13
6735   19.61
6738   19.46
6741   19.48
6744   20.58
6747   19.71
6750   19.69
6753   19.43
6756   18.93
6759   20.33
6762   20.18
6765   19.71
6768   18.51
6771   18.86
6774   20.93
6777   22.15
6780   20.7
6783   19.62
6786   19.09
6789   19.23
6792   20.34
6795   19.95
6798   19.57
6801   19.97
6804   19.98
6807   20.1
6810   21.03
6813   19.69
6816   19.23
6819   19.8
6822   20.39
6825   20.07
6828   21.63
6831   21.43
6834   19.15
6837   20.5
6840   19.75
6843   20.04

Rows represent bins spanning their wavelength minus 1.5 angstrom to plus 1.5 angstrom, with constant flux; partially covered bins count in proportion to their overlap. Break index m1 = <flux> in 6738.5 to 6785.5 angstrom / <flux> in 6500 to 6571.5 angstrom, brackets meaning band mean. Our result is 1.05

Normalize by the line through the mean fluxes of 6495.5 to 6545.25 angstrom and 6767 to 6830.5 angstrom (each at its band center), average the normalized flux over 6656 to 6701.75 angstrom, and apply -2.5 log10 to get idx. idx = 0.012 mag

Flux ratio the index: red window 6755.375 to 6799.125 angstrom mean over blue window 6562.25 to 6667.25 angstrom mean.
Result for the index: 1.04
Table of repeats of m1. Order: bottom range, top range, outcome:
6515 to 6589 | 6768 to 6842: 1.06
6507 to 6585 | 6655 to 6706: 1.02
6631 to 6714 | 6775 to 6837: 1.04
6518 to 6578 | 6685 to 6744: 1.05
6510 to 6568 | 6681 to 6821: 1.04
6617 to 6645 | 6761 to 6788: 1.03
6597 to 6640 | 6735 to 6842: 1.07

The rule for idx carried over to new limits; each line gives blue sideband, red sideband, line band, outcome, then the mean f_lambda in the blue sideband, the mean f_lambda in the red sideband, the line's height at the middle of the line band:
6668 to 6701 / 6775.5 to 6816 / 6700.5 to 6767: 0.005 mag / 19.4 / 20.1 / 19.7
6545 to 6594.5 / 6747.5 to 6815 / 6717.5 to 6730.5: -0.059 mag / 19.2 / 19.9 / 19.7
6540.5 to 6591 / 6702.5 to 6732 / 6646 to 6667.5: 0.015 mag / 19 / 19.6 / 19.4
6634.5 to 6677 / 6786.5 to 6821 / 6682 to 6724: 0.003 mag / 19.5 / 19.9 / 19.6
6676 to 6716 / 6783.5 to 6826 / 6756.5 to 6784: -0.025 mag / 19.1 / 19.9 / 19.6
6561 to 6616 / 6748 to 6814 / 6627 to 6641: -0.021 mag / 19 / 19.9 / 19.2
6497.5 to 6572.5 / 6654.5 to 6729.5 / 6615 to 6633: 0.021 mag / 18.8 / 19.4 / 19.1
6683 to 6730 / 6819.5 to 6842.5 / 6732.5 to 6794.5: 0.013 mag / 19.8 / 20.4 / 20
